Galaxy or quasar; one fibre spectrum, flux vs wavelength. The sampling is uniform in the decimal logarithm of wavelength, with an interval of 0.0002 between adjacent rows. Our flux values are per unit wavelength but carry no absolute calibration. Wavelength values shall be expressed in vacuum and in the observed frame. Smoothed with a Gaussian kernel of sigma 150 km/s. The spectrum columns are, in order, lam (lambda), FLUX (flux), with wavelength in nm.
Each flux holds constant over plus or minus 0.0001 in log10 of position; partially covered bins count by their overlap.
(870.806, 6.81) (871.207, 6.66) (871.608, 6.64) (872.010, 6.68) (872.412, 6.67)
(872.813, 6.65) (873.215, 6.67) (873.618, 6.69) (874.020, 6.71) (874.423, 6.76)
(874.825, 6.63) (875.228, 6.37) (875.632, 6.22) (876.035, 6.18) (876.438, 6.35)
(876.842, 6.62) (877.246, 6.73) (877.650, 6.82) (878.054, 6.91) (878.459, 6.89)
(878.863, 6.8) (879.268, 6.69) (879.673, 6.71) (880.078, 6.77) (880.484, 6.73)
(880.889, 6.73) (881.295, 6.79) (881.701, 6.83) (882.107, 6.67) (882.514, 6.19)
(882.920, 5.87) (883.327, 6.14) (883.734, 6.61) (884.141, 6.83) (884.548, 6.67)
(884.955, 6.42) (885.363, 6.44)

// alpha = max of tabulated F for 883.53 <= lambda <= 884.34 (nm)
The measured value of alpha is 6.83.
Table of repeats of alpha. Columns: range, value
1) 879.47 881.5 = 6.79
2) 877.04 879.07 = 6.91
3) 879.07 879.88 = 6.71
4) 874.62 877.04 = 6.63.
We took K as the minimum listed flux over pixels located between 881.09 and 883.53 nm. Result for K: 5.87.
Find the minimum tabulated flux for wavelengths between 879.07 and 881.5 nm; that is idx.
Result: 6.69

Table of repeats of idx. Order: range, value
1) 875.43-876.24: 6.18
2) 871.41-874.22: 6.64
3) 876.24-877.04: 6.35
